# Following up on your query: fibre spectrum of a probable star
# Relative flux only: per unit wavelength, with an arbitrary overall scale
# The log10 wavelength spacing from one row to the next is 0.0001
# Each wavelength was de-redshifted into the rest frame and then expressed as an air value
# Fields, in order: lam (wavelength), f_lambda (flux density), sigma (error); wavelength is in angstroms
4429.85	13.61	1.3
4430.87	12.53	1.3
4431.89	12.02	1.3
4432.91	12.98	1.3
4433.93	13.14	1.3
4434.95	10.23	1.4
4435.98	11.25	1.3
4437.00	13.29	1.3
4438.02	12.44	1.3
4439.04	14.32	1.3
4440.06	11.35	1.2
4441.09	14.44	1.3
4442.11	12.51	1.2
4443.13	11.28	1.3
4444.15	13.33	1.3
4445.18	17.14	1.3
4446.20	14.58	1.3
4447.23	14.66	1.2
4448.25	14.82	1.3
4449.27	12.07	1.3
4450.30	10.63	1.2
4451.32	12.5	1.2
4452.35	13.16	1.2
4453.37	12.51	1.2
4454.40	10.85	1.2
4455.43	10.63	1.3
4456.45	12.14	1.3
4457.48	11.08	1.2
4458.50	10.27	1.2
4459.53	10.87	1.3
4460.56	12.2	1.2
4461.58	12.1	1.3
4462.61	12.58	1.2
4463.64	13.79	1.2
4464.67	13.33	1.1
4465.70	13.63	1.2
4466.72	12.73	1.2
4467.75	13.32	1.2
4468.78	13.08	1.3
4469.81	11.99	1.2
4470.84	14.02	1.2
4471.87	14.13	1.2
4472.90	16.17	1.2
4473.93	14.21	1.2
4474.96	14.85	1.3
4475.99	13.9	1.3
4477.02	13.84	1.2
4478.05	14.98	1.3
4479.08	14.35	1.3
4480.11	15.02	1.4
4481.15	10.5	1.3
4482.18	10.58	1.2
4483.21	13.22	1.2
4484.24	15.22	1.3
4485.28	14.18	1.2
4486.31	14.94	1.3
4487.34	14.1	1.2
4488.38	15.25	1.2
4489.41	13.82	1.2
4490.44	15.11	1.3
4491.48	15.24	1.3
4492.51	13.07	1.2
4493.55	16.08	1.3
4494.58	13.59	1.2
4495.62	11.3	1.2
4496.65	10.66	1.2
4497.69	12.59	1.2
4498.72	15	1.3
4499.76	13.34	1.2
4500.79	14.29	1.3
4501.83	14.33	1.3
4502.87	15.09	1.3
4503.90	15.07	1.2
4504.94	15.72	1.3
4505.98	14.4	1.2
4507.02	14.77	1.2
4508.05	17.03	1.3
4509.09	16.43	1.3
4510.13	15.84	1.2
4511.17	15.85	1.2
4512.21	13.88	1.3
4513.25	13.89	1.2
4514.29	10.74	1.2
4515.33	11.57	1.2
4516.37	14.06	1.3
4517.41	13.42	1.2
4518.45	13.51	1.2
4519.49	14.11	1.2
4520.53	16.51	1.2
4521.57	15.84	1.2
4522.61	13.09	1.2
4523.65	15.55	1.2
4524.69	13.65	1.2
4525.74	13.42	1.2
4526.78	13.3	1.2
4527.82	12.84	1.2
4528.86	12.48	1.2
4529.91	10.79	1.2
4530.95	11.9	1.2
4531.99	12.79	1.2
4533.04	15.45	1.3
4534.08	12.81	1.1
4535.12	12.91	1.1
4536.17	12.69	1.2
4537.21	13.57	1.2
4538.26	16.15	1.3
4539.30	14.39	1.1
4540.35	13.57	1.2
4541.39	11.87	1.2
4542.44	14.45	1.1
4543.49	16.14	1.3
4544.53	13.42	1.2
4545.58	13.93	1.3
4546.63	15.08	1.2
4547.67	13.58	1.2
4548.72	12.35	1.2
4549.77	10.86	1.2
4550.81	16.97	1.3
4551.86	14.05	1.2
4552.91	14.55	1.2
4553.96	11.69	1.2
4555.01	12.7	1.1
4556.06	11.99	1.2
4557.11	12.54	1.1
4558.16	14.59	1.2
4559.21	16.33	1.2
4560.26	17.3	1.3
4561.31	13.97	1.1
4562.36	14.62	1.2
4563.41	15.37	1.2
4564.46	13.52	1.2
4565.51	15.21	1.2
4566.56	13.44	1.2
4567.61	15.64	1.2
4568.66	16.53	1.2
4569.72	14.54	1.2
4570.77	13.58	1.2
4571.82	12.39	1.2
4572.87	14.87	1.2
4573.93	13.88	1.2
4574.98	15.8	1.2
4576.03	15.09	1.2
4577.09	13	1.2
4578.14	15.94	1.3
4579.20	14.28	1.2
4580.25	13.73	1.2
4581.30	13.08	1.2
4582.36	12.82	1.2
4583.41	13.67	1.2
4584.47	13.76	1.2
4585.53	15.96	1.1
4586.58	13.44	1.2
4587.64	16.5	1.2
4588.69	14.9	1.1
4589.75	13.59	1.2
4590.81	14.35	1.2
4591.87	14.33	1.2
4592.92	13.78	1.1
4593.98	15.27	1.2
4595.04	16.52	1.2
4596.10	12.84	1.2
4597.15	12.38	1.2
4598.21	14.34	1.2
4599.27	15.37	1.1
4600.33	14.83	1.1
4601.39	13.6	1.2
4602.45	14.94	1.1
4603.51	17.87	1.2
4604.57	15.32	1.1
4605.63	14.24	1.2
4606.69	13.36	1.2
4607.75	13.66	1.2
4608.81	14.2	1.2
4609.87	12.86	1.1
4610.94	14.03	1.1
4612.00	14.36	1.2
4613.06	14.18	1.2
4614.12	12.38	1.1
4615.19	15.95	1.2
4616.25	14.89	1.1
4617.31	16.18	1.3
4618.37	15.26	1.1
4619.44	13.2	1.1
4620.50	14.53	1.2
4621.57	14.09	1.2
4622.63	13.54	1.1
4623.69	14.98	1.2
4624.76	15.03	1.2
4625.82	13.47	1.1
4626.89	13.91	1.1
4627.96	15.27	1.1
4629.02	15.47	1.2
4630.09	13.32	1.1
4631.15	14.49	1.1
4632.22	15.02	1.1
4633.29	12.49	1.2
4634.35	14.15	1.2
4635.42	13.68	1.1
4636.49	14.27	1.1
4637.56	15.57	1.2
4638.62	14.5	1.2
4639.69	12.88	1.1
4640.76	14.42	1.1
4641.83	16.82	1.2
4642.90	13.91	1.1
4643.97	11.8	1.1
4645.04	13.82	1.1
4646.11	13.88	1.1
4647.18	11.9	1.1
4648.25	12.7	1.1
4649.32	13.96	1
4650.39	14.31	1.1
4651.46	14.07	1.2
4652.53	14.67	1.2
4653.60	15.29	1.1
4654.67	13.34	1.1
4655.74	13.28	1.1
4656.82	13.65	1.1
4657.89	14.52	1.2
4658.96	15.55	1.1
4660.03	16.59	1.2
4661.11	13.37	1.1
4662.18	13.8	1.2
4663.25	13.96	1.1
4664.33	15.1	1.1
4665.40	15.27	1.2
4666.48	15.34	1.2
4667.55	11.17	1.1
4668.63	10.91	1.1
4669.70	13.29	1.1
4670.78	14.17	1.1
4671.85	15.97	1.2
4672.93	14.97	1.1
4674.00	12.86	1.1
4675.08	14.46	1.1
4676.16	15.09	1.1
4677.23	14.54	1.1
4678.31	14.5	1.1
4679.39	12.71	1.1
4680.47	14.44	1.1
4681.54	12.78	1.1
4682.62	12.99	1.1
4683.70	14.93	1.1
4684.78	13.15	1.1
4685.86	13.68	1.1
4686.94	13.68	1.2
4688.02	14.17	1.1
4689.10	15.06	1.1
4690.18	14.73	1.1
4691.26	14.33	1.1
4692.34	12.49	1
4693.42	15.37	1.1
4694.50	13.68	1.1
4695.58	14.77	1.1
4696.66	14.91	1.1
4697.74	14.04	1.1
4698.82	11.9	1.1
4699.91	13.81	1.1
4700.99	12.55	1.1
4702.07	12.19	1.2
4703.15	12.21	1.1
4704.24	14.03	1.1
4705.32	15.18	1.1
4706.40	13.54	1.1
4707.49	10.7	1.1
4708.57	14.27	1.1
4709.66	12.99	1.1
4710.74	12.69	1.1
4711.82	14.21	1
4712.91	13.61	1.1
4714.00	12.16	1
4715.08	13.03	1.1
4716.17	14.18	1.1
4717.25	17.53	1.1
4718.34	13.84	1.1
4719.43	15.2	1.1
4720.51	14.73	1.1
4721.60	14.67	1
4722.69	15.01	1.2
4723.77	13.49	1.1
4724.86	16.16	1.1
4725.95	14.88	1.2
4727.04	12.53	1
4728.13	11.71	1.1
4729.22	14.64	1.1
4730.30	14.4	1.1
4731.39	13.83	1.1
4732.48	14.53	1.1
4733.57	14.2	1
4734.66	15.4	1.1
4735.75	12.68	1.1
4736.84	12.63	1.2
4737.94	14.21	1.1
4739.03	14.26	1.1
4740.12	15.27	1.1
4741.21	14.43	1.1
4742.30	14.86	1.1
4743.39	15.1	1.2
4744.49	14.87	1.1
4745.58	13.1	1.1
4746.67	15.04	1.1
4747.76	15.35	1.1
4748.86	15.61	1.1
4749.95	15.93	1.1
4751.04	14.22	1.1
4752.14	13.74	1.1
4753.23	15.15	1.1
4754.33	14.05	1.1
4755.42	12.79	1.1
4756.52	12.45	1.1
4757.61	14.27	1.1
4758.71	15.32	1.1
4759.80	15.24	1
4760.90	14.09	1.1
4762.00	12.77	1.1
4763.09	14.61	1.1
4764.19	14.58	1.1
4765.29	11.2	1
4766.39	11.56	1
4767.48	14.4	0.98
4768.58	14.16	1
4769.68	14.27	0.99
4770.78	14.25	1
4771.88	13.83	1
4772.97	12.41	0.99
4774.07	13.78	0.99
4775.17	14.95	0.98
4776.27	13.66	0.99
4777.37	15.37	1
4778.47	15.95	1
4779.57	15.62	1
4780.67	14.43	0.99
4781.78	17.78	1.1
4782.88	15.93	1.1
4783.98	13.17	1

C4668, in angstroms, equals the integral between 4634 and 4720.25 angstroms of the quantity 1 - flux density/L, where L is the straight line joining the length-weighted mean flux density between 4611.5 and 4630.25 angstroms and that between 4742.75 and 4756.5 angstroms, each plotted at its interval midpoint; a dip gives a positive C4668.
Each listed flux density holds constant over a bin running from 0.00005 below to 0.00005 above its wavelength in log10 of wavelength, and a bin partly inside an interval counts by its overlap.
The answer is 3.3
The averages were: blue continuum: 14.5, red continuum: 14.5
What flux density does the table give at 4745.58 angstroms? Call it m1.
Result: 13.1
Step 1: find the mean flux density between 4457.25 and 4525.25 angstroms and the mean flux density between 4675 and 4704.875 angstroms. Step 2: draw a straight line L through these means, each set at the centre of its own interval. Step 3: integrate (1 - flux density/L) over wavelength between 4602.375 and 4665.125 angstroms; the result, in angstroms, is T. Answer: -2.0 angstroms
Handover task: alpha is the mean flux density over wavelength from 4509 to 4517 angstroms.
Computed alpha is 13.9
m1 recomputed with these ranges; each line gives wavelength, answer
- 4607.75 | 13.66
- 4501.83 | 14.33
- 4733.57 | 14.2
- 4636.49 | 14.27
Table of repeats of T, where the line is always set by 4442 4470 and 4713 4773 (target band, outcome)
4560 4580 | -2.1 angstroms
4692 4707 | 0.3 angstroms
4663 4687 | -0.2 angstroms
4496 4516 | -2.0 angstroms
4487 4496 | -1.0 angstroms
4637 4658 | -0.4 angstroms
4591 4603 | -0.9 angstroms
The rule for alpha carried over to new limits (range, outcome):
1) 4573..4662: 14.3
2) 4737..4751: 14.8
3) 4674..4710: 13.7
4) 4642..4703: 13.9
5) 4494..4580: 14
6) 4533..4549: 13.9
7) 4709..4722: 14.1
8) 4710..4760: 14.3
